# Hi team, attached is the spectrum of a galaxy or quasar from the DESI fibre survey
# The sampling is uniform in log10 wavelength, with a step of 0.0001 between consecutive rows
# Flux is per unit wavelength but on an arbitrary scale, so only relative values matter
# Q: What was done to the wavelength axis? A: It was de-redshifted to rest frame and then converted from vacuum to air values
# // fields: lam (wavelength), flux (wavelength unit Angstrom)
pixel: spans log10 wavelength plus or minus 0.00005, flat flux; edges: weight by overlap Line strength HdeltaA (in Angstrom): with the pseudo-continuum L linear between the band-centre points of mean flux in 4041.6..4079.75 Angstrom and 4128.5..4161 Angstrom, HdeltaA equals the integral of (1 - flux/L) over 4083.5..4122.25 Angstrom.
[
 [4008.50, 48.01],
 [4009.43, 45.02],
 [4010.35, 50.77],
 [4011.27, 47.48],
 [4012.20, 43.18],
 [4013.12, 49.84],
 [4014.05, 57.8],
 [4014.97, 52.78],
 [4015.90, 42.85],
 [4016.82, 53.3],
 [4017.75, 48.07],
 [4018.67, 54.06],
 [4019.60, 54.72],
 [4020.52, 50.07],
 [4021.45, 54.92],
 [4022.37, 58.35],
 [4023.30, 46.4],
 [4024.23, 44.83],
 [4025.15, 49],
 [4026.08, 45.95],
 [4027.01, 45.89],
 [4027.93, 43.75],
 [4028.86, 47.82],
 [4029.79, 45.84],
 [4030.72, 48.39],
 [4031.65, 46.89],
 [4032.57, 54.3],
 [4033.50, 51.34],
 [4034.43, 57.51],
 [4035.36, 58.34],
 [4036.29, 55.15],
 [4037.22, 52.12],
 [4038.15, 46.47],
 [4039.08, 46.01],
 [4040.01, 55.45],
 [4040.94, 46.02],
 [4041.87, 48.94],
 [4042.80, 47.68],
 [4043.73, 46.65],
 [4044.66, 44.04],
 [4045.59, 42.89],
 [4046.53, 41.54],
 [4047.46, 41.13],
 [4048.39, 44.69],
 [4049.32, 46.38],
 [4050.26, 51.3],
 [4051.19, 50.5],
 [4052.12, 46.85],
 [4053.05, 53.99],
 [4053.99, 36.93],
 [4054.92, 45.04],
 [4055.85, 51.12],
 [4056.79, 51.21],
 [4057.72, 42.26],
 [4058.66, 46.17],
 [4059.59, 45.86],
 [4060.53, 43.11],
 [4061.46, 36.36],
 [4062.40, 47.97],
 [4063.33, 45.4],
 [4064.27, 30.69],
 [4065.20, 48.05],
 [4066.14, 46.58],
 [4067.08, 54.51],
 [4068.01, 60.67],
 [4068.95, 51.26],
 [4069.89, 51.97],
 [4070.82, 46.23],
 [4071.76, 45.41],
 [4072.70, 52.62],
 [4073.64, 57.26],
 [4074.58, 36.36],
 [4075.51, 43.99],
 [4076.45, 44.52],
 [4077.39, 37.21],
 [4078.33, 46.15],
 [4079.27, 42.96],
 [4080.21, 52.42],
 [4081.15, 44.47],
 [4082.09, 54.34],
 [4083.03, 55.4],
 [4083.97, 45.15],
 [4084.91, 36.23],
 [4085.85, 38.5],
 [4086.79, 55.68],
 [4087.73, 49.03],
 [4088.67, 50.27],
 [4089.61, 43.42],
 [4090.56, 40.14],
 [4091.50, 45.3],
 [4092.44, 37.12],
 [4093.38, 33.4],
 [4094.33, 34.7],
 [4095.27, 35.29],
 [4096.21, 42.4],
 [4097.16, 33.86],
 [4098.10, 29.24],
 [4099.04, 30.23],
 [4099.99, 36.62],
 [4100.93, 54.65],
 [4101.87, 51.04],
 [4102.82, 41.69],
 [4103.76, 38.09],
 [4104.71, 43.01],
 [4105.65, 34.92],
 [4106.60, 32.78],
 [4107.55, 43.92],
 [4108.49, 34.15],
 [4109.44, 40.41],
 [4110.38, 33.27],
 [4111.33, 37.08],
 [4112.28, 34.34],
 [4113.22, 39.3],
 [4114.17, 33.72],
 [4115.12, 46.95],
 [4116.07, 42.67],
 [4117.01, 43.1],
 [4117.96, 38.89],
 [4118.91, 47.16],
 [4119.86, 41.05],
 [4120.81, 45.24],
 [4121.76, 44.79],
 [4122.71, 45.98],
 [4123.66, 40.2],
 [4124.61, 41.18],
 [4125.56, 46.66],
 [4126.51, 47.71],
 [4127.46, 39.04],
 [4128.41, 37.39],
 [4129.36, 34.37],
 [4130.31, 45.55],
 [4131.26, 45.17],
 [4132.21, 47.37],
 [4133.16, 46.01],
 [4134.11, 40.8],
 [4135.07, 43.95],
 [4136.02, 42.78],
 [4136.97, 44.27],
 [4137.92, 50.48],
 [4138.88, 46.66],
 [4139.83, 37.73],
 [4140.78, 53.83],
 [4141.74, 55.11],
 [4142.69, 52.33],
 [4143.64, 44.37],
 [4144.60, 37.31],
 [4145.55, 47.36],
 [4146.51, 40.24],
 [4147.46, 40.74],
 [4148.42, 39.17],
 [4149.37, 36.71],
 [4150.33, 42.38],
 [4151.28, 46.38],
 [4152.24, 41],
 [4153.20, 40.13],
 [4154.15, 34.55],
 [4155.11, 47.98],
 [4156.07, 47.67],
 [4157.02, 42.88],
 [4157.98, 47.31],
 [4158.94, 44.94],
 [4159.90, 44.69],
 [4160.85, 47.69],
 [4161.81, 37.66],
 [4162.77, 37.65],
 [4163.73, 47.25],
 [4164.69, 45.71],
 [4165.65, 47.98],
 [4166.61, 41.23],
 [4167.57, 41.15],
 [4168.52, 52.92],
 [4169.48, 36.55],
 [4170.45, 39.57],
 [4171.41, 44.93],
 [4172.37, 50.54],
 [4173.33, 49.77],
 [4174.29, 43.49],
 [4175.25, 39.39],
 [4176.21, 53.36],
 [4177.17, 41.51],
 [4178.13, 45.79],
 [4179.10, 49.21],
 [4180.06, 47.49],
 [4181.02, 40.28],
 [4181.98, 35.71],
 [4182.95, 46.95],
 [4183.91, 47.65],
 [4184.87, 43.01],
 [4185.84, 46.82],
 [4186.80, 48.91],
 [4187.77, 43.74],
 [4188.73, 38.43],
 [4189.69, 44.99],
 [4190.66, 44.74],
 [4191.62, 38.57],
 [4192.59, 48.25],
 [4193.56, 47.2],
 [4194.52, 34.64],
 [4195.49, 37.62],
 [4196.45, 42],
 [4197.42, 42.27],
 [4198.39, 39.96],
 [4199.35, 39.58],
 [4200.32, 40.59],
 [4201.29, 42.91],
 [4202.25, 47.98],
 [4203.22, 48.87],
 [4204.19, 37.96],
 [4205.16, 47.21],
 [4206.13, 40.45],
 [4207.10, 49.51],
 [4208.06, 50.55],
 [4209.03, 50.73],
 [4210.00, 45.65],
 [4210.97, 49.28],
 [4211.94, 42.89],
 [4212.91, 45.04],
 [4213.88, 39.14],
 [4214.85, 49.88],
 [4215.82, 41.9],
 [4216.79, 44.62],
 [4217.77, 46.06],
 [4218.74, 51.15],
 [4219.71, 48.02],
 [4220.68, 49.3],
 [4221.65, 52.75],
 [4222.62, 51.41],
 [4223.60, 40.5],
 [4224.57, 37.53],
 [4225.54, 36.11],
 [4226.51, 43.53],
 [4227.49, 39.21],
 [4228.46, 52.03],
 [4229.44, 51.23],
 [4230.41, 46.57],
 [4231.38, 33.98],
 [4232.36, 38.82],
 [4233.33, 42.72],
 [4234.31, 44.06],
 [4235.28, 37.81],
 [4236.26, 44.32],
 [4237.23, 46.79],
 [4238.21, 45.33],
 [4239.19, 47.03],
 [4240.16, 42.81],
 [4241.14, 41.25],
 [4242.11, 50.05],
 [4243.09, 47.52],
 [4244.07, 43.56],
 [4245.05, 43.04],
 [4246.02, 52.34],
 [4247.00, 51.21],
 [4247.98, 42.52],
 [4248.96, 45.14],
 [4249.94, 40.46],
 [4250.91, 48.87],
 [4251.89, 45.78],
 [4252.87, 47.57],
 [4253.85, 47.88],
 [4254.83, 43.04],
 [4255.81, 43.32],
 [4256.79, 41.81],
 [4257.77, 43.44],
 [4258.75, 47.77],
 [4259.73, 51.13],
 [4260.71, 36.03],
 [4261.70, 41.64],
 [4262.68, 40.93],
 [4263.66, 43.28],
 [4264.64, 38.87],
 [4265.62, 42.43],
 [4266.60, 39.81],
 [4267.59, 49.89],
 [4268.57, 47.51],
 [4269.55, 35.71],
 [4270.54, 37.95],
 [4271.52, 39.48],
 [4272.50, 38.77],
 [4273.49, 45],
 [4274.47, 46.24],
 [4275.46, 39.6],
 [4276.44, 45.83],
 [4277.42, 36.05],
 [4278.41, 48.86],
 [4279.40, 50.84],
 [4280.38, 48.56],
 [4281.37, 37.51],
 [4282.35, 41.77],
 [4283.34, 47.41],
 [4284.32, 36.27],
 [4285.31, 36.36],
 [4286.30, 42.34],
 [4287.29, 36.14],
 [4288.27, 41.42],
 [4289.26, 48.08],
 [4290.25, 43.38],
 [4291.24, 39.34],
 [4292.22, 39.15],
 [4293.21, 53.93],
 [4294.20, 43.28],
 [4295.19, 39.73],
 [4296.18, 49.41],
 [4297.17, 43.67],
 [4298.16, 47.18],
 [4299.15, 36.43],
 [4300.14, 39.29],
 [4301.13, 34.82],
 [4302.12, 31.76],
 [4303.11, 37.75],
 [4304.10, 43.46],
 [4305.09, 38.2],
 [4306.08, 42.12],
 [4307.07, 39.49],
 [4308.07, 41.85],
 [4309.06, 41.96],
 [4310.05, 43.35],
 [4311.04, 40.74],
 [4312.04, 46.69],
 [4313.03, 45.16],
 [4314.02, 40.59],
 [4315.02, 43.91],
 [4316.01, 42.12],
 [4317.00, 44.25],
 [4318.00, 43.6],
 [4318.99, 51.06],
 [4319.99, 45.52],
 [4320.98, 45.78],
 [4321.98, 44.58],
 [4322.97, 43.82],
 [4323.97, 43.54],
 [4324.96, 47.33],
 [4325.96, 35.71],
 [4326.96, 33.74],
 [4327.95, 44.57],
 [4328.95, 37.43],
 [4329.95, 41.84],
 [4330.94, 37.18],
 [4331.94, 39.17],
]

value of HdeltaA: 3.98 Angstrom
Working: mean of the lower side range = 46.2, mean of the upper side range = 44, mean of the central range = 40.5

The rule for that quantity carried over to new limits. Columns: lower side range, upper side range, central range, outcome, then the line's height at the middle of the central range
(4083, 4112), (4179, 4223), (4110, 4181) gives -1.9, 42.4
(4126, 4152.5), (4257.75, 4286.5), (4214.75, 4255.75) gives -2.1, 42.9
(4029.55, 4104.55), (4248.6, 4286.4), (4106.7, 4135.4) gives 2.3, 45.1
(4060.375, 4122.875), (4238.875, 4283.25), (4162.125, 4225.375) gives -1.4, 43.6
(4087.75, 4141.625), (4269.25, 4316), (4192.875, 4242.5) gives -3.1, 41.7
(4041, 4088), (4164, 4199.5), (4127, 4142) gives 0.2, 44.9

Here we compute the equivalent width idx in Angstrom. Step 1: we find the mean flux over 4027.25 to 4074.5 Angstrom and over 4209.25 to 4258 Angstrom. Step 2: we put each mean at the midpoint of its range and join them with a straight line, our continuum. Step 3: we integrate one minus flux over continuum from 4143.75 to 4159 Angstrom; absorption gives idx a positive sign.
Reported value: 1.3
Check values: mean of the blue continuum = 47.9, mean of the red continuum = 45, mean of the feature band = 42.3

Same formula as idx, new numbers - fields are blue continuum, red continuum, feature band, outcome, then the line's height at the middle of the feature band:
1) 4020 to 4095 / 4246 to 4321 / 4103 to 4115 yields 2.2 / 46.1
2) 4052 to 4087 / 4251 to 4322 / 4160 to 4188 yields 0.0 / 44.7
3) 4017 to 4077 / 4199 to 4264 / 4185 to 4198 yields 0.7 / 45.5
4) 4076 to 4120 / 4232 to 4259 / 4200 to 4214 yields -0.5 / 44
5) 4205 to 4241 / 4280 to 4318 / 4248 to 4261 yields -0.4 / 43.7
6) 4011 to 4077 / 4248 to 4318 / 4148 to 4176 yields 1.2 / 45.4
